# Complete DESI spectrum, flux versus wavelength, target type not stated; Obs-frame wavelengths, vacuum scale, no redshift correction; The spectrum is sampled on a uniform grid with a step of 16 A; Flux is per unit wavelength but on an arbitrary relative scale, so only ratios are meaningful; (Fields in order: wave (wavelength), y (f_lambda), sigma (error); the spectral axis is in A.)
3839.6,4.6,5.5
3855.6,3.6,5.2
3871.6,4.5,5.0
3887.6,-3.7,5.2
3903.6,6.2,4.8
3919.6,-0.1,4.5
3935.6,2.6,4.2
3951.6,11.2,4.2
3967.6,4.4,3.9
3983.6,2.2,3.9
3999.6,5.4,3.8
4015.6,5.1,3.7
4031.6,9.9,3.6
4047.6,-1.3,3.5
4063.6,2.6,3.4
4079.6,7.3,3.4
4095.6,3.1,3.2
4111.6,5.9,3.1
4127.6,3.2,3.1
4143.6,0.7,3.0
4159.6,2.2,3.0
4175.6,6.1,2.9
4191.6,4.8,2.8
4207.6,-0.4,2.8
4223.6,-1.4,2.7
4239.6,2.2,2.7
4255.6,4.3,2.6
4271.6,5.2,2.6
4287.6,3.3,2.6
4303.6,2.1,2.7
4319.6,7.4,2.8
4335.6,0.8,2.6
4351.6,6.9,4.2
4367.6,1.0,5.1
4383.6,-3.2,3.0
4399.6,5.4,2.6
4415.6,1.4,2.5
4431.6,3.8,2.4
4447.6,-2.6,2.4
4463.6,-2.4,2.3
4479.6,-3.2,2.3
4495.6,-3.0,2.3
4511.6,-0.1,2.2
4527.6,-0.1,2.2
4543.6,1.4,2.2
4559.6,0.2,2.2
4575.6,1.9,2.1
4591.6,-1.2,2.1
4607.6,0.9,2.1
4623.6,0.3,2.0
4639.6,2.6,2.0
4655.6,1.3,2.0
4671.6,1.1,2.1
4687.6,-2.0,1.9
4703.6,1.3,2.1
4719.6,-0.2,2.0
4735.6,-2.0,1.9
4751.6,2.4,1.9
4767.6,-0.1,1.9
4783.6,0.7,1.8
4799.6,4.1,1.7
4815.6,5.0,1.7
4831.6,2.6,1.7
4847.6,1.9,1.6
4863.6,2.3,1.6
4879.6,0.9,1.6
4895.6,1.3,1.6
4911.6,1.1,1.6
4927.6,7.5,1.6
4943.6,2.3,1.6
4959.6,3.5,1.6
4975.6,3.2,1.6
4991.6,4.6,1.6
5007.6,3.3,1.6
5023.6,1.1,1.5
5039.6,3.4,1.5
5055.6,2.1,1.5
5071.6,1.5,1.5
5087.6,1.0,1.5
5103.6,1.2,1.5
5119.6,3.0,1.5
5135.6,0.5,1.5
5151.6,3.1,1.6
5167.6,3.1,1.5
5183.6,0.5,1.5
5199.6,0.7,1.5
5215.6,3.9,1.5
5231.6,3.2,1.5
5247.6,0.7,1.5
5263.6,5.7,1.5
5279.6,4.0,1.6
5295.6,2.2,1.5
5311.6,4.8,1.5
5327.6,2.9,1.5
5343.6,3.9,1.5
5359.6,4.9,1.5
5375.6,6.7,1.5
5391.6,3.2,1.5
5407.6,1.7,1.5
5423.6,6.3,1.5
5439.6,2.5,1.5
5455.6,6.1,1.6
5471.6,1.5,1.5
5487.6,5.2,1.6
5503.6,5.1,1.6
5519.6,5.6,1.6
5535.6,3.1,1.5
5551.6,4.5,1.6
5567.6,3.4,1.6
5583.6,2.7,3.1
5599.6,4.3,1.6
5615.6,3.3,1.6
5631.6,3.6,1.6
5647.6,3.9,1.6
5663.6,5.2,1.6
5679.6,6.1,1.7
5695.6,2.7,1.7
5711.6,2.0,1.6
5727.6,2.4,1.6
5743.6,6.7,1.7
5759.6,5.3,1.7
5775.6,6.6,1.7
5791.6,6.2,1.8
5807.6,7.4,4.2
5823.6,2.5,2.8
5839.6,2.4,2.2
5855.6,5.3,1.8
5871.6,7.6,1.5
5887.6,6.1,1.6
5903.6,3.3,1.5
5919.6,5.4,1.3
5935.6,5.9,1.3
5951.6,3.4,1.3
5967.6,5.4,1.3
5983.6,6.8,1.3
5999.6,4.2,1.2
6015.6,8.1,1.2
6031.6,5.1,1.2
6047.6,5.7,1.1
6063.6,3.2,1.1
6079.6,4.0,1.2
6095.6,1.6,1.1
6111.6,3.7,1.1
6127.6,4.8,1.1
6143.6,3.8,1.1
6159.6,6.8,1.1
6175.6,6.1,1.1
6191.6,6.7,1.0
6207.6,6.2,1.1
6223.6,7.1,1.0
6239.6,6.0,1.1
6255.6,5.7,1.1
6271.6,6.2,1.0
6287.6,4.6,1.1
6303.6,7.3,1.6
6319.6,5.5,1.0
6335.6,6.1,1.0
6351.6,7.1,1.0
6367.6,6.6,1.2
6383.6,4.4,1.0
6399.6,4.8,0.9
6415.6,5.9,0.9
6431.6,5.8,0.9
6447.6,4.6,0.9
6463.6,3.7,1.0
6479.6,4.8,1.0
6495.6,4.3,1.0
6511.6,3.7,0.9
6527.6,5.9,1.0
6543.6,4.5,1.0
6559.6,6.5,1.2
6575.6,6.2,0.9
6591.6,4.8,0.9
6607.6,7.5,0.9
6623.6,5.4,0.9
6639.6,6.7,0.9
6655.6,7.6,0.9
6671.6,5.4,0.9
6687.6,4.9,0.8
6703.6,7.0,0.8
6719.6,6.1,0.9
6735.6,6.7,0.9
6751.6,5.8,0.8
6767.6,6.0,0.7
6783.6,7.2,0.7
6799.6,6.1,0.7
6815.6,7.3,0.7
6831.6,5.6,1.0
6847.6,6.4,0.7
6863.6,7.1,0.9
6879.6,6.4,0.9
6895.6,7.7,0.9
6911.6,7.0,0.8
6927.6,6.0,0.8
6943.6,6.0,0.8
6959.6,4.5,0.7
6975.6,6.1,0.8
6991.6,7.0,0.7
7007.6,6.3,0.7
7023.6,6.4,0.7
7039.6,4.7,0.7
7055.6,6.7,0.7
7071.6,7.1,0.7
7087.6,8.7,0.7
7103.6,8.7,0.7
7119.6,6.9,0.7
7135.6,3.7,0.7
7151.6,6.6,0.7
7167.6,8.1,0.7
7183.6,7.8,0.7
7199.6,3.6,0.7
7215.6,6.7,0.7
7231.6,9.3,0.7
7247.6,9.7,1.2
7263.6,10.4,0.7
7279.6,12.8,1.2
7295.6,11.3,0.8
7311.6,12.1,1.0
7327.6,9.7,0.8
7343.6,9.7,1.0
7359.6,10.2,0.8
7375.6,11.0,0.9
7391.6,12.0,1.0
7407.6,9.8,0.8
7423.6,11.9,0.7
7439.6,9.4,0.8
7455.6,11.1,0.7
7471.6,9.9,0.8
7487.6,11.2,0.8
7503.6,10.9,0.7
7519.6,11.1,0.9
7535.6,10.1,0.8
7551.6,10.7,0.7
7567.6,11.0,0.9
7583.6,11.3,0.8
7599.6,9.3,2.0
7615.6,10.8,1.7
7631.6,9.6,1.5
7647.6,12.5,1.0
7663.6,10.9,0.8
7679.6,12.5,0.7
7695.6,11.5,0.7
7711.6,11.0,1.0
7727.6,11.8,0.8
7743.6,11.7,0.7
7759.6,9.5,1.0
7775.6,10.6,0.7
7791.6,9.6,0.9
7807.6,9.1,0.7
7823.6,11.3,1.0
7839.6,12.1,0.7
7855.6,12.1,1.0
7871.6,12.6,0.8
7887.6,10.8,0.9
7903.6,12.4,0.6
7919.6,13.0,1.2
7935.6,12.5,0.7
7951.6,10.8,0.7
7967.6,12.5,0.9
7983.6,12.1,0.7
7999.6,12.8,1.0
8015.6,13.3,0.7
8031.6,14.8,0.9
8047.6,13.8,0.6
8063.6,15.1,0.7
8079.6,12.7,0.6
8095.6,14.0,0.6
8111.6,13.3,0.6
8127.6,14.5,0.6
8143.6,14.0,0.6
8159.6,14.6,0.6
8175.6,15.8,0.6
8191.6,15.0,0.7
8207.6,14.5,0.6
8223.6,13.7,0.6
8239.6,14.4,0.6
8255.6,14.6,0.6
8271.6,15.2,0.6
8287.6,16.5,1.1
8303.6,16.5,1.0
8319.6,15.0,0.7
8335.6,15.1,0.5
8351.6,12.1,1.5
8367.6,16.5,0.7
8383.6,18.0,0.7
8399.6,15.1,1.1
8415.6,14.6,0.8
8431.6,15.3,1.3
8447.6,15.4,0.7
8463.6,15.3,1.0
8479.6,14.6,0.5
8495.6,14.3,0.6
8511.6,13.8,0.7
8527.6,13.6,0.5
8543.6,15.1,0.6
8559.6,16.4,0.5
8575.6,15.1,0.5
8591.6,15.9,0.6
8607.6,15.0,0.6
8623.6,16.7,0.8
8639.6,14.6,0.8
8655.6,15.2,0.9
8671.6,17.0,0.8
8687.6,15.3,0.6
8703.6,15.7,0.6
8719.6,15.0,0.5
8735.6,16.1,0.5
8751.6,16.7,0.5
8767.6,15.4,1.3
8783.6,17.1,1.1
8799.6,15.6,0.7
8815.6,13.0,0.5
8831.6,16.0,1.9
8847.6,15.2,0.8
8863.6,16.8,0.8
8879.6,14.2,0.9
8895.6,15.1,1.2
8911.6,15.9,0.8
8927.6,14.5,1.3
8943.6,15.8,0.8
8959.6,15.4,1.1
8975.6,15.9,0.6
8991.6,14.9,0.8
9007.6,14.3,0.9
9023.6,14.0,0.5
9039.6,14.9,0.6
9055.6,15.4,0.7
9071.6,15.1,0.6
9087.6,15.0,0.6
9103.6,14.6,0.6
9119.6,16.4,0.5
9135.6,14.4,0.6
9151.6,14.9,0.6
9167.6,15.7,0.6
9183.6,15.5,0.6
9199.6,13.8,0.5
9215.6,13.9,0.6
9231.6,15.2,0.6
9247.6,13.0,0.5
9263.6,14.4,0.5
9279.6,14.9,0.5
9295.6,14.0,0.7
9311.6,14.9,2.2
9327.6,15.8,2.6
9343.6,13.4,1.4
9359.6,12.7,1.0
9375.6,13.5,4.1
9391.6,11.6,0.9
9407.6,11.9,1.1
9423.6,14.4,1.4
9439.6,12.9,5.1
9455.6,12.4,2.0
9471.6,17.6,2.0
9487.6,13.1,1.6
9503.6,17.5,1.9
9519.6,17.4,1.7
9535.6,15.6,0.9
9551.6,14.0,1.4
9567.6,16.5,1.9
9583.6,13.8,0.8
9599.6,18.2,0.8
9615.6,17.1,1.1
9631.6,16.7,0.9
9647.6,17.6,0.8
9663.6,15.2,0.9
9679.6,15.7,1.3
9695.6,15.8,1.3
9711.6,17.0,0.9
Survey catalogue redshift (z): 0.81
